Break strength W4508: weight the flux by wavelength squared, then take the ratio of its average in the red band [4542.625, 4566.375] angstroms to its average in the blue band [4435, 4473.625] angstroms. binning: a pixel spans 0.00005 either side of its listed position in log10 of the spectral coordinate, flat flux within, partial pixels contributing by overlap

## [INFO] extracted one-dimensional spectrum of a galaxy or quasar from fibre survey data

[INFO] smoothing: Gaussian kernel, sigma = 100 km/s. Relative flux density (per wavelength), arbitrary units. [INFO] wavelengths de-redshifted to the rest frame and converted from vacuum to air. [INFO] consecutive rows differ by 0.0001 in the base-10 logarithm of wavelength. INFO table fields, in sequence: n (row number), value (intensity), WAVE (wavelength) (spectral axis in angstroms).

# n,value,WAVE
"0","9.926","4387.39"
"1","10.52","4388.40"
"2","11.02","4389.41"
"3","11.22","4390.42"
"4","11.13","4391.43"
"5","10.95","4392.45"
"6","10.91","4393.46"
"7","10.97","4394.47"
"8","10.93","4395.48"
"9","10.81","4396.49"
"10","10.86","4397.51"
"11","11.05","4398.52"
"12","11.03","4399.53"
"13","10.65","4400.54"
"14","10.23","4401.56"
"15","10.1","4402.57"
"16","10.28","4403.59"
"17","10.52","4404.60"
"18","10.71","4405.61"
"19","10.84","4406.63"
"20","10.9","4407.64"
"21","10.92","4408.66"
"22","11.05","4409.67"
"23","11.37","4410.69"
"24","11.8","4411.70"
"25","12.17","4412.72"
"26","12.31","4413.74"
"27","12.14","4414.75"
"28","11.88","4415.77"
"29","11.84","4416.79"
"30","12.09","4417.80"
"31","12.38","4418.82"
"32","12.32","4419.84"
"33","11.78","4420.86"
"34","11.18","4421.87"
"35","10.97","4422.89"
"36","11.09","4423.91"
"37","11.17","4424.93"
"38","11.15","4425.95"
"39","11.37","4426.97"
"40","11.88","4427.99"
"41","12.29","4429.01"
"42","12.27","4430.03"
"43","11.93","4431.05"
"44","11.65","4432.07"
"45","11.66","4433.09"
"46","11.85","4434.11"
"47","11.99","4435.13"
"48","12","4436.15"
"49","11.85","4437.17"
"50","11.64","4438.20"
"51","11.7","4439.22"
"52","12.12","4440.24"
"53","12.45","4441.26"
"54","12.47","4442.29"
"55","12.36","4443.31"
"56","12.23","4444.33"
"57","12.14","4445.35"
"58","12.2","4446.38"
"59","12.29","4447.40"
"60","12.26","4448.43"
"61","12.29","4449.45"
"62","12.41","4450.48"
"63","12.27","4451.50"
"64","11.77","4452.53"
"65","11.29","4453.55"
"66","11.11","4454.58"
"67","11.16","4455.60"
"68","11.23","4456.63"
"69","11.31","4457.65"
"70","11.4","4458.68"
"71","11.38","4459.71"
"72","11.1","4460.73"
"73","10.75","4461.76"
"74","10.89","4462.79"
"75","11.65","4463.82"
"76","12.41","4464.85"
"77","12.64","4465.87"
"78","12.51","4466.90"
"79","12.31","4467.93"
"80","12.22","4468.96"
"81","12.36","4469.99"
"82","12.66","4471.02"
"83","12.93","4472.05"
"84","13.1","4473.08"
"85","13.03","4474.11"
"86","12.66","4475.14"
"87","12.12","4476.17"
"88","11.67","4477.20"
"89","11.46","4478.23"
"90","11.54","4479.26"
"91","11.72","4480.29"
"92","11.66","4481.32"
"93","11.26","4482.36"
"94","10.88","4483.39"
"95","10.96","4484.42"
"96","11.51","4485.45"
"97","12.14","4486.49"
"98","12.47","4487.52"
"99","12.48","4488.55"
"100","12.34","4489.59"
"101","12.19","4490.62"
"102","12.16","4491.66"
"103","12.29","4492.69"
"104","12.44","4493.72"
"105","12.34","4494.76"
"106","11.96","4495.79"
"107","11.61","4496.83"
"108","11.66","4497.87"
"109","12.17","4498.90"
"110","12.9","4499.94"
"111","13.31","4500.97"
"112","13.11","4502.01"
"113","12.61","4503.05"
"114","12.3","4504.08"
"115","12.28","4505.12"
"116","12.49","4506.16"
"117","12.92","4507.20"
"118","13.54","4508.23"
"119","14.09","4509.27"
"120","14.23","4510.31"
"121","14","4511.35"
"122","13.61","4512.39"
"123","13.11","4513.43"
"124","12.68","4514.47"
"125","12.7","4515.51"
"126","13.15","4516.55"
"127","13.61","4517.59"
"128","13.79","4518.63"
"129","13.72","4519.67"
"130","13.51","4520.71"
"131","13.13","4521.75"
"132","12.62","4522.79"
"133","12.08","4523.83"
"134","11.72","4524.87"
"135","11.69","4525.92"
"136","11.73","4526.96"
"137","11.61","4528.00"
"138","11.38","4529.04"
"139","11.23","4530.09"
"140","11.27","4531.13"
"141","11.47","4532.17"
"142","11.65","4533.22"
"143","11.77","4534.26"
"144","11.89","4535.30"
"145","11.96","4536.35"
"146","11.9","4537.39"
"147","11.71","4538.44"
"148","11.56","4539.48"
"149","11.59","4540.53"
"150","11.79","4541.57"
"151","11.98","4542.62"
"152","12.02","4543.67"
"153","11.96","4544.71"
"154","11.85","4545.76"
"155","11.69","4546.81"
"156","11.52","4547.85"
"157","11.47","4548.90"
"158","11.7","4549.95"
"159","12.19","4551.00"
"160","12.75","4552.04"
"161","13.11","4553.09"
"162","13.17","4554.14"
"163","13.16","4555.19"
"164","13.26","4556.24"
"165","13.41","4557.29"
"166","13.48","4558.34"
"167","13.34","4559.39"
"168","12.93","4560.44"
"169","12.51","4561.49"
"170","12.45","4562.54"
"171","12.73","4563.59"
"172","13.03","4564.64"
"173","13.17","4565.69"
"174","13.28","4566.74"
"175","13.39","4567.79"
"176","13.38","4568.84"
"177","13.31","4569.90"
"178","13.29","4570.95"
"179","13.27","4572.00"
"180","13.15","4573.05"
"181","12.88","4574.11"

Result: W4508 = 1.10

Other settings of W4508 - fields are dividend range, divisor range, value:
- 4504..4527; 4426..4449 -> 1.12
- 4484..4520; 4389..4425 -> 1.18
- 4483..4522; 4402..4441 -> 1.14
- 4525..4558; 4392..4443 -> 1.11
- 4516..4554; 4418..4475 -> 1.06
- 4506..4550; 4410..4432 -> 1.10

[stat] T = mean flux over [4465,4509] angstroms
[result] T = 12.3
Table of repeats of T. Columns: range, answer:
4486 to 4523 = 12.8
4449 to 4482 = 11.9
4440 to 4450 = 12.3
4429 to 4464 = 11.8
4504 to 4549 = 12.4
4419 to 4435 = 11.7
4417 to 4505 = 12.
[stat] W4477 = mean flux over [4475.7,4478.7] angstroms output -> 11.8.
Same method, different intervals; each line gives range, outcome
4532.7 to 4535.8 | 11.8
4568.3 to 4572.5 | 13.3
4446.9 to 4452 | 12.3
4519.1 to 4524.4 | 13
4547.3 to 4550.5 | 11.6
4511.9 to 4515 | 13.1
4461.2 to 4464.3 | 11.1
